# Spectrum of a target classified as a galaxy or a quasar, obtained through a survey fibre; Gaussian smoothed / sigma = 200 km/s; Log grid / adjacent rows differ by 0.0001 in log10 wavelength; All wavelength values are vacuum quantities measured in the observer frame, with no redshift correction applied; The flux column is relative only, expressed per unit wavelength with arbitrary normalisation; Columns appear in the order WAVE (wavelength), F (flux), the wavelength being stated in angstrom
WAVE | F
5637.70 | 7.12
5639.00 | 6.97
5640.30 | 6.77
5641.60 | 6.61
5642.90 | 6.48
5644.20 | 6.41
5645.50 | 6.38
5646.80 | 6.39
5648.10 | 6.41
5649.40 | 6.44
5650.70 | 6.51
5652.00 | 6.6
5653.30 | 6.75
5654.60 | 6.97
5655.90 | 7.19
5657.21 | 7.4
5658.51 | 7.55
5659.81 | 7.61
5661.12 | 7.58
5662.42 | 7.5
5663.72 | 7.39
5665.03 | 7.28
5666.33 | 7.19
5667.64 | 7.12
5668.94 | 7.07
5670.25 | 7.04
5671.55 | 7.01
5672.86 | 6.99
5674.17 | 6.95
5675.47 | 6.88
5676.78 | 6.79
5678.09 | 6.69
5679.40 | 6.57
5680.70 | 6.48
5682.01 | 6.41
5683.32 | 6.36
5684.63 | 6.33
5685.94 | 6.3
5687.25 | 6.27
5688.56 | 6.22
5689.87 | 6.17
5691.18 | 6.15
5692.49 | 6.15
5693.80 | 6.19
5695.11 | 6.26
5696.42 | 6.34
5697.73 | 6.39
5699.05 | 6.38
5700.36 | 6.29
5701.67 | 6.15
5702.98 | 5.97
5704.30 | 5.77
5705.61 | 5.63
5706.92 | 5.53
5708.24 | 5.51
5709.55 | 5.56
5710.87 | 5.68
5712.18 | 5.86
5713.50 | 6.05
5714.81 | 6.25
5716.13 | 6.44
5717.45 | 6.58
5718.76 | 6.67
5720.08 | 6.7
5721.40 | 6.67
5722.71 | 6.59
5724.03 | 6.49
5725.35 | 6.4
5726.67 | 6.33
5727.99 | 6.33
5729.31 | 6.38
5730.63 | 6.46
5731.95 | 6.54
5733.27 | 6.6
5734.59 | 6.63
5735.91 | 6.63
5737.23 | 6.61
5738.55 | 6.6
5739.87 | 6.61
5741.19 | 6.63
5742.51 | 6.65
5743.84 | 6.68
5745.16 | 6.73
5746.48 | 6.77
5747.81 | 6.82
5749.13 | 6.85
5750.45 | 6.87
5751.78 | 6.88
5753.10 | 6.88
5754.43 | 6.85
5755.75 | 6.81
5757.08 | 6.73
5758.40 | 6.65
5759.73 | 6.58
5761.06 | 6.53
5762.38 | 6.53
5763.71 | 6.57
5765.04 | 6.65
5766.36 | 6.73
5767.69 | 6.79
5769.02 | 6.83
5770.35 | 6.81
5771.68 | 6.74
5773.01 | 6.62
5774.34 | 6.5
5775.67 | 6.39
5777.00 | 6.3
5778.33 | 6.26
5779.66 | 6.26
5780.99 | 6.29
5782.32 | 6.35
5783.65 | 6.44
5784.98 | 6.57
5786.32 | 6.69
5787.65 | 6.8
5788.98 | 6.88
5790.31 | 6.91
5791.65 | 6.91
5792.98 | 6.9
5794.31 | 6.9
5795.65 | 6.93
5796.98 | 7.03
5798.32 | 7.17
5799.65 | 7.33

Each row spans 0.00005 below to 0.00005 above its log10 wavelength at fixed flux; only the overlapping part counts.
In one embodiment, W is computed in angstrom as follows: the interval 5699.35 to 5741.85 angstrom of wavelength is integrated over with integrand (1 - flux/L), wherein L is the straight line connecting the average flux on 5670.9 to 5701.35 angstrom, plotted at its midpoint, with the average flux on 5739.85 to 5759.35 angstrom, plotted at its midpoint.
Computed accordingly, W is 2.2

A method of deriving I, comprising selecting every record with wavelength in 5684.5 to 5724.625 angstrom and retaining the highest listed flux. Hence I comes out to 6.7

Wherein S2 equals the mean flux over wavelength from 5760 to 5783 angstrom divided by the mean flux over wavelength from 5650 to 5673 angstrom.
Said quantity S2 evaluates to 0.91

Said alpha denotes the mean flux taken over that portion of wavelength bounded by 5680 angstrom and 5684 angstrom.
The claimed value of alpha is 6.42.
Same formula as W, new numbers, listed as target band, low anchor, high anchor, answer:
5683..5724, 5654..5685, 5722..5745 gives 3.6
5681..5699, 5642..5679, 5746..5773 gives 1.6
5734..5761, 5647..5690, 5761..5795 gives -0.1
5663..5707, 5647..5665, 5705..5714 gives -1.3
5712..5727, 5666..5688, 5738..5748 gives 0.6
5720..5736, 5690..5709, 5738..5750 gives -0.1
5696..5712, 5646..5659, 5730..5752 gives 1.9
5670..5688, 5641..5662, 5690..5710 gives -0.7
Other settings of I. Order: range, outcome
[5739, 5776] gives 6.88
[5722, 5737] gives 6.63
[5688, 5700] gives 6.39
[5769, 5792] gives 6.91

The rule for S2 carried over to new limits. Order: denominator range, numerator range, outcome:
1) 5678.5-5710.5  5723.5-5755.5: 1.08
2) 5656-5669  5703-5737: 0.85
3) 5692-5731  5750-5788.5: 1.07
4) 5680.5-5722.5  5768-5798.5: 1.08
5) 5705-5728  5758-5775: 1.08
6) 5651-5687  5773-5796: 0.95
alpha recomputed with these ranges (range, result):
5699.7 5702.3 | 6.23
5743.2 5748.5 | 6.75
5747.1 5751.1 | 6.85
